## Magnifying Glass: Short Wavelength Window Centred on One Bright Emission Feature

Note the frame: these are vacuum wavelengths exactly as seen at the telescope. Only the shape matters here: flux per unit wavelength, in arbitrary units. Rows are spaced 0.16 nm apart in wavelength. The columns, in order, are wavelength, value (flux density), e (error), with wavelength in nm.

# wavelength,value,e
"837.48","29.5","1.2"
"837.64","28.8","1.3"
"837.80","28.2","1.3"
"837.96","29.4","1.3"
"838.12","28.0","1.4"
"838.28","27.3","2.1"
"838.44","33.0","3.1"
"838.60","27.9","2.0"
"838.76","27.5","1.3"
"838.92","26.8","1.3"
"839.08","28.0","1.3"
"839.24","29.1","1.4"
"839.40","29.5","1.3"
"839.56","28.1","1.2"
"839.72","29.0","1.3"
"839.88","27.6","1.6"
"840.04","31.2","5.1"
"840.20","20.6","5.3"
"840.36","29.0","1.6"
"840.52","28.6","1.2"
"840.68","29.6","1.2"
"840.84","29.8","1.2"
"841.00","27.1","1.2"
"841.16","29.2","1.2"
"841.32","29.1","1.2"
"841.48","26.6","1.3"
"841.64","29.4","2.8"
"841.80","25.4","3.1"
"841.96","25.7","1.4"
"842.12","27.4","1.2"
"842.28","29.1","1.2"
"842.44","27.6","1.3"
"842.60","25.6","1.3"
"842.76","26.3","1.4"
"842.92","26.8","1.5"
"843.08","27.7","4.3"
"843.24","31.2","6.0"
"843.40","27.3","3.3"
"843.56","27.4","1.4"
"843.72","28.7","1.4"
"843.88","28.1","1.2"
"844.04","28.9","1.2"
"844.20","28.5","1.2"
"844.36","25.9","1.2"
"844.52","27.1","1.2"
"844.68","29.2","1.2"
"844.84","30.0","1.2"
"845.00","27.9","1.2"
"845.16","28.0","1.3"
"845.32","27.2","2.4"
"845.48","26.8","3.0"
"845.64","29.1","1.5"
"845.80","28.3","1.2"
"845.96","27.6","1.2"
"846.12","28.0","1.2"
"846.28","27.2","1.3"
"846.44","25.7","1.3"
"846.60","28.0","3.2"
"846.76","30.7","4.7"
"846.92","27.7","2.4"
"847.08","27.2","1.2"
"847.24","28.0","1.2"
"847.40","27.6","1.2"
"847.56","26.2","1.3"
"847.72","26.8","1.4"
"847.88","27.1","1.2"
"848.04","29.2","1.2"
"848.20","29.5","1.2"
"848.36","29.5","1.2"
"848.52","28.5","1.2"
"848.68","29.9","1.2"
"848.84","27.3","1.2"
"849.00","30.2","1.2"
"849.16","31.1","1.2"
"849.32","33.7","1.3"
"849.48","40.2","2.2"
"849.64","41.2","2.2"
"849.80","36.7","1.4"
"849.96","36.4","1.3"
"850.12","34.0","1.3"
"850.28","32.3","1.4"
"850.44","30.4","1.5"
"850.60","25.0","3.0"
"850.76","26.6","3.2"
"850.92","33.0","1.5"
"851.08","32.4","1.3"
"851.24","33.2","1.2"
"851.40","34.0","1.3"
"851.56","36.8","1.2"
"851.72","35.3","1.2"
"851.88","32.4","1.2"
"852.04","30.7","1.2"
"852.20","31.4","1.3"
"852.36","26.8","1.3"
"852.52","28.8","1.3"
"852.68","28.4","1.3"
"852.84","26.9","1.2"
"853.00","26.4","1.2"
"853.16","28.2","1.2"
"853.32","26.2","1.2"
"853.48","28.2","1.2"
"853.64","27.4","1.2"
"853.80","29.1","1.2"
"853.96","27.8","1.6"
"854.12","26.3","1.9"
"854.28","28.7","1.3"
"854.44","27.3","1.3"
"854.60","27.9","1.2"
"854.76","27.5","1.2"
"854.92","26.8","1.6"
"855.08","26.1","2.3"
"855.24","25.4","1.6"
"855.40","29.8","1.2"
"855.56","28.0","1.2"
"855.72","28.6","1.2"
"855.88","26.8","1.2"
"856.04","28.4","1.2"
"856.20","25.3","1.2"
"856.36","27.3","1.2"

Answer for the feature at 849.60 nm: [S II]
